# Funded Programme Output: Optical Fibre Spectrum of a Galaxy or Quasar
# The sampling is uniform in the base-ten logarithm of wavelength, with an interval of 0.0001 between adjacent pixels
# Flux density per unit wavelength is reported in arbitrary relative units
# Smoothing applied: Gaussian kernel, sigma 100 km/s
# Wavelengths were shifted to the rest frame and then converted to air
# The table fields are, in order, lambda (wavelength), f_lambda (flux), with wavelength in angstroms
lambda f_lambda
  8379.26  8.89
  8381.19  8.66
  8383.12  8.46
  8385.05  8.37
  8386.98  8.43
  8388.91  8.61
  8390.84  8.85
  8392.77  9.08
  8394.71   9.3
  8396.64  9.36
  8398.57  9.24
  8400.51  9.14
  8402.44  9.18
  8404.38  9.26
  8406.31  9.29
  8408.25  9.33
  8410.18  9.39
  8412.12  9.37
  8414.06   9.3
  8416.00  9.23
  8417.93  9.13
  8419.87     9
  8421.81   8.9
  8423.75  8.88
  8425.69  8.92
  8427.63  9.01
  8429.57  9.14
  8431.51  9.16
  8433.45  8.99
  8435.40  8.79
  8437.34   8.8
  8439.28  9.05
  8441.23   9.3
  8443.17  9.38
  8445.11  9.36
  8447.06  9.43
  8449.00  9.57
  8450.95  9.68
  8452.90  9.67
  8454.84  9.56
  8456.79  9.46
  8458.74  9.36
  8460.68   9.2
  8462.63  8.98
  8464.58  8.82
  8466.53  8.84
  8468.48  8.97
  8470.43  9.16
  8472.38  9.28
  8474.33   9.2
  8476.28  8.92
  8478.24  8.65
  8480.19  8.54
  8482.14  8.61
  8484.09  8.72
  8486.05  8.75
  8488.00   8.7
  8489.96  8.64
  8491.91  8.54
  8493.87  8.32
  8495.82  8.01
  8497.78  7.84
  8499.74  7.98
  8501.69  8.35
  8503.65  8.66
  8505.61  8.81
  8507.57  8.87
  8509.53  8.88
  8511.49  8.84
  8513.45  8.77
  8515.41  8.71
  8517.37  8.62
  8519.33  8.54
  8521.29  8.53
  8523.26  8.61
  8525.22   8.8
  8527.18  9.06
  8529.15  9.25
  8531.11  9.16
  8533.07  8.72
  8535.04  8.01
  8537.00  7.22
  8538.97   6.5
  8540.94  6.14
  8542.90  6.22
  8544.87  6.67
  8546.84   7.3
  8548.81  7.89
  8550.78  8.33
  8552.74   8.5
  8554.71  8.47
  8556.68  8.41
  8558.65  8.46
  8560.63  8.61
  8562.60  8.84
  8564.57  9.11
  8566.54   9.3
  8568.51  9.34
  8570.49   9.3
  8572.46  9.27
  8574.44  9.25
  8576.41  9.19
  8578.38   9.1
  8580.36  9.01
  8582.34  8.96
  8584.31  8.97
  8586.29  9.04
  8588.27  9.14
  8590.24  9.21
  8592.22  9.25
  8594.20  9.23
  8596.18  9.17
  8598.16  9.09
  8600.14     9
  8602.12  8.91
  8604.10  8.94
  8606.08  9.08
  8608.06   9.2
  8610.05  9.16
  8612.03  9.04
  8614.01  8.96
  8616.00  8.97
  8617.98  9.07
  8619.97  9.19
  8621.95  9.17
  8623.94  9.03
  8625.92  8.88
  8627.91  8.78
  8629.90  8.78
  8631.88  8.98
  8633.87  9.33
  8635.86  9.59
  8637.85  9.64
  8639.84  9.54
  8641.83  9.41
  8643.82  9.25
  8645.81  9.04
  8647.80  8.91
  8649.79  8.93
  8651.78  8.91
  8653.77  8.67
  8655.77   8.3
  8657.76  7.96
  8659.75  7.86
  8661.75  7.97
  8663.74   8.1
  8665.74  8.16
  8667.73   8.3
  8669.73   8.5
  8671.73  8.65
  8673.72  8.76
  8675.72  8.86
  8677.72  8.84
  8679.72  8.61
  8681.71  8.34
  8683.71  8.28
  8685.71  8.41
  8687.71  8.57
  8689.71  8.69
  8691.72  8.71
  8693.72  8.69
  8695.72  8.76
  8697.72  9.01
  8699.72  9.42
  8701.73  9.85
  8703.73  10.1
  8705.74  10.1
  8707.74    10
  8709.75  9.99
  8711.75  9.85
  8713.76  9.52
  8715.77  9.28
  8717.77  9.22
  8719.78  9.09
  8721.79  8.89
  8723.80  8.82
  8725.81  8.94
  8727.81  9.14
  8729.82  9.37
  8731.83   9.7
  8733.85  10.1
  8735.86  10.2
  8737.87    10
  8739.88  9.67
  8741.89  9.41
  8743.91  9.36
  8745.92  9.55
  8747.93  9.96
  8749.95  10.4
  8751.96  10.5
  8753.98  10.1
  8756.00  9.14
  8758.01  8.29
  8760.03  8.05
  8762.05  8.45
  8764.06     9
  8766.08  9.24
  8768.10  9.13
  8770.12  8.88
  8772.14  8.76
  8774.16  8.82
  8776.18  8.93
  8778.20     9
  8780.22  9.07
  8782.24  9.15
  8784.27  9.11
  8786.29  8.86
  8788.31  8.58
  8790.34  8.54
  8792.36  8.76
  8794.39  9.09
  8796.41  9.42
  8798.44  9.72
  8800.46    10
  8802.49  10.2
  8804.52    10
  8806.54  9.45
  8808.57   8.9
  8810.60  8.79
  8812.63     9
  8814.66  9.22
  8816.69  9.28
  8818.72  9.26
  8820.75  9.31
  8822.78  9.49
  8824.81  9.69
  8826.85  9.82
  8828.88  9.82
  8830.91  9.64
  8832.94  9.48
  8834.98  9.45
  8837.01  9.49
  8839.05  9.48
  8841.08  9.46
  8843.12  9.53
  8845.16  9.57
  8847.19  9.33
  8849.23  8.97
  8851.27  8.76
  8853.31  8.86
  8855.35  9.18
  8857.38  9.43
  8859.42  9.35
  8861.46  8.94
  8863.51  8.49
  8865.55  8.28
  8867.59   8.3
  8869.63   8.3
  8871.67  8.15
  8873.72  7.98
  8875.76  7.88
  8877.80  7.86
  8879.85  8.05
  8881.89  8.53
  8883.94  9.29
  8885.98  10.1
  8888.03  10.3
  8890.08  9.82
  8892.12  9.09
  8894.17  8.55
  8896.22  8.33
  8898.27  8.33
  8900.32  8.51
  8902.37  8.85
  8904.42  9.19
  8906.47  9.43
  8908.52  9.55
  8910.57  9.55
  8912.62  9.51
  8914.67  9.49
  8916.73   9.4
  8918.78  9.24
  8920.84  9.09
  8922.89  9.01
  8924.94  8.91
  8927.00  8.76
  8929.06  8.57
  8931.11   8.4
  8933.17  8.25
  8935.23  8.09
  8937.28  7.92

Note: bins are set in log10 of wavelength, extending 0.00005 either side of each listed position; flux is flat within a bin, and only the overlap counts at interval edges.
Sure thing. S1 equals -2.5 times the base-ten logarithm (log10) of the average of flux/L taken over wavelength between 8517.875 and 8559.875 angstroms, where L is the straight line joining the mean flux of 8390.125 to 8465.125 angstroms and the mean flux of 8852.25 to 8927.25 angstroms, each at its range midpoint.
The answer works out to 0.138 mag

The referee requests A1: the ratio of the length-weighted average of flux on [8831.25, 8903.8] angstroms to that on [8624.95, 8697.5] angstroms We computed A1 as 1.02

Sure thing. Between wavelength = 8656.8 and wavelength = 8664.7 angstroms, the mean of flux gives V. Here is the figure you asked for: 7.97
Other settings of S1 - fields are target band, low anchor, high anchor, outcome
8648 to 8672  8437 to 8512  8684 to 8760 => 0.11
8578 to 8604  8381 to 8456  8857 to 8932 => 0.00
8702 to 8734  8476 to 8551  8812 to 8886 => -0.09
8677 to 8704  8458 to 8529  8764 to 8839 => 0.03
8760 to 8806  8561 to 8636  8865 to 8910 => -0.03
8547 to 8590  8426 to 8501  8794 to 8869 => 0.02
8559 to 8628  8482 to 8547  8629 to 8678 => -0.06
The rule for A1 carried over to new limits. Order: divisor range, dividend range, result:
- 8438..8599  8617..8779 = 1.04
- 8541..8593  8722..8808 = 1.08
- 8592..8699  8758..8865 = 1.04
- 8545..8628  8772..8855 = 1.04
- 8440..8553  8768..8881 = 1.05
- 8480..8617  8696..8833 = 1.09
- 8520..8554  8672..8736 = 1.15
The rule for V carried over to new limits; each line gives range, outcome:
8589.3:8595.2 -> 9.22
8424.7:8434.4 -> 9.05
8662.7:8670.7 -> 8.26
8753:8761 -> 8.89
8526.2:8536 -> 8.84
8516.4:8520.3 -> 8.58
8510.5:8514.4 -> 8.8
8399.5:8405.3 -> 9.18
